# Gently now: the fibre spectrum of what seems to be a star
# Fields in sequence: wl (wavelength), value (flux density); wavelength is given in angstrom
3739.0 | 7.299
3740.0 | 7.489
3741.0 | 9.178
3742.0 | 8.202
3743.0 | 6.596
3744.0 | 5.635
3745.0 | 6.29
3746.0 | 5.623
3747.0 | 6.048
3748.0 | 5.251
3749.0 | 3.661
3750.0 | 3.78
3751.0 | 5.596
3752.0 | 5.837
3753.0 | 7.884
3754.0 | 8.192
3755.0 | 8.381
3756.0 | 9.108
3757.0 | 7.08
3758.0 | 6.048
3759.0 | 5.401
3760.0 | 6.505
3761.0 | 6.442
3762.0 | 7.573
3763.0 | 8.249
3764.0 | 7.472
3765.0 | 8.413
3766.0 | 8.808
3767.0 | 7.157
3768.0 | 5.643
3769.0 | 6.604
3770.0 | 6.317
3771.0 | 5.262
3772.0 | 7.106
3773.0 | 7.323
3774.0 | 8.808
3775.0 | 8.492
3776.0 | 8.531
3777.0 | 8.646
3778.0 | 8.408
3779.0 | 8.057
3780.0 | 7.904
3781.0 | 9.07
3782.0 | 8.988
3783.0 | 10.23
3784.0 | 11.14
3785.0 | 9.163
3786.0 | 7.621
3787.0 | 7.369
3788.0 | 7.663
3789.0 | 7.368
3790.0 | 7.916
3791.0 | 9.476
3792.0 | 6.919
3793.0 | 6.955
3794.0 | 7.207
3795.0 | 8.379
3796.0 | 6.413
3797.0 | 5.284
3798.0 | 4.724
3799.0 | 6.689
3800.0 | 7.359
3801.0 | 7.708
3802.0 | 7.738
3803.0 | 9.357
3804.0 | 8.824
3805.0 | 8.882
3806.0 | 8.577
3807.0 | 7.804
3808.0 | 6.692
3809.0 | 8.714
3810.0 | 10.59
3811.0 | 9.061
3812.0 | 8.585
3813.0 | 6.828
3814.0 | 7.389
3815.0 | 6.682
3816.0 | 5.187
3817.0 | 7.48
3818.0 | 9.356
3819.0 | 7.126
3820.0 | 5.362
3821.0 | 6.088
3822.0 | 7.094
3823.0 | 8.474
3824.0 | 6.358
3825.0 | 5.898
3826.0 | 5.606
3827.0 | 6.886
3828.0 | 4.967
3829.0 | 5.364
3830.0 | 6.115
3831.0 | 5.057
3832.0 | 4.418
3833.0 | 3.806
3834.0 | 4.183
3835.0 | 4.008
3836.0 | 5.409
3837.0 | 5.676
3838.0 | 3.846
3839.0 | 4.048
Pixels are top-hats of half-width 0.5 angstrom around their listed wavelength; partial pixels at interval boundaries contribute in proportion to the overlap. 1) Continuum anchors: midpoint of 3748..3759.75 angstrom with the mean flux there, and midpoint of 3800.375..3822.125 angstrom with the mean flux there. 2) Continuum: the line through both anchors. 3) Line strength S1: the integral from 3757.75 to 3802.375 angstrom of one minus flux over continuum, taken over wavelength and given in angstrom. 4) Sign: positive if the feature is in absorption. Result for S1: -3.5 angstrom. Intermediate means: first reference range 6.4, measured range 7.58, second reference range 7.79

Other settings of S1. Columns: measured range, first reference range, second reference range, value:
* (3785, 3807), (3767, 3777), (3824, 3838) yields -4.2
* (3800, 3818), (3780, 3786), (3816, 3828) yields -1.0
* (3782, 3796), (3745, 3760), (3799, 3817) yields -1.6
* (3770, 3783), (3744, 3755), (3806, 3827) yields -3.1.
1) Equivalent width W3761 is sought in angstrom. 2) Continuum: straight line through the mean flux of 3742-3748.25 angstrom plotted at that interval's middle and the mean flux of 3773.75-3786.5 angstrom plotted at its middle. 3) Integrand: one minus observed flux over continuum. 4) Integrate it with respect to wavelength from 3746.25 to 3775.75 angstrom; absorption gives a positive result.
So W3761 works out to 2.1 angstrom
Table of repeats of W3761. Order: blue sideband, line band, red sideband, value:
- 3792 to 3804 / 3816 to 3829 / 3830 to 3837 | -2.8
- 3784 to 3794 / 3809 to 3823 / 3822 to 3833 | -2.2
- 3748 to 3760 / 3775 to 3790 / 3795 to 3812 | -2.8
